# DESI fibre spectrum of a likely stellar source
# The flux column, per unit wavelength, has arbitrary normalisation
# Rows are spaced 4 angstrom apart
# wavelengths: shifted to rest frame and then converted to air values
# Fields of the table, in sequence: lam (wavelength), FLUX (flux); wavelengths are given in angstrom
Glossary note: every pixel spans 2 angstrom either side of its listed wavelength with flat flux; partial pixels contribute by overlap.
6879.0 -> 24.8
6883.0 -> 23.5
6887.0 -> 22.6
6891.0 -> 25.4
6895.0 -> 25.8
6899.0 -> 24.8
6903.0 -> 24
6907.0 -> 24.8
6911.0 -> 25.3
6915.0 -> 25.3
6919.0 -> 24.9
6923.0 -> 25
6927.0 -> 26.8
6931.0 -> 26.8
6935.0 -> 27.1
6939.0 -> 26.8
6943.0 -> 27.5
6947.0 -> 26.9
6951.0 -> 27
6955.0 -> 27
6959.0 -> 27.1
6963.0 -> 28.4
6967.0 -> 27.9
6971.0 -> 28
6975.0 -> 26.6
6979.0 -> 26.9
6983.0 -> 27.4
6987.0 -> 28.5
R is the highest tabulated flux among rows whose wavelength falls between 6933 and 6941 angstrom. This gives 27.1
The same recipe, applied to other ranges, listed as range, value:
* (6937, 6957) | 27.5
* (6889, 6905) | 25.8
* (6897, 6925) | 25.3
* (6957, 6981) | 28.4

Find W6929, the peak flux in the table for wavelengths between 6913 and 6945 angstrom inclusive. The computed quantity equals 27.5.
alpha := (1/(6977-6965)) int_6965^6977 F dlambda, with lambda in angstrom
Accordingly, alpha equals 27.5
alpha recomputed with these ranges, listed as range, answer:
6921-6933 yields 26.2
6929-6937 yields 27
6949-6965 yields 27.4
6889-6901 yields 25.3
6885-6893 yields 24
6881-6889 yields 23.1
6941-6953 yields 27.1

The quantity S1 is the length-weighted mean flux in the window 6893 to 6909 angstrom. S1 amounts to 24.9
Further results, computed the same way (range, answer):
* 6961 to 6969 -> 28.1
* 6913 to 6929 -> 25.5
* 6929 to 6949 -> 27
